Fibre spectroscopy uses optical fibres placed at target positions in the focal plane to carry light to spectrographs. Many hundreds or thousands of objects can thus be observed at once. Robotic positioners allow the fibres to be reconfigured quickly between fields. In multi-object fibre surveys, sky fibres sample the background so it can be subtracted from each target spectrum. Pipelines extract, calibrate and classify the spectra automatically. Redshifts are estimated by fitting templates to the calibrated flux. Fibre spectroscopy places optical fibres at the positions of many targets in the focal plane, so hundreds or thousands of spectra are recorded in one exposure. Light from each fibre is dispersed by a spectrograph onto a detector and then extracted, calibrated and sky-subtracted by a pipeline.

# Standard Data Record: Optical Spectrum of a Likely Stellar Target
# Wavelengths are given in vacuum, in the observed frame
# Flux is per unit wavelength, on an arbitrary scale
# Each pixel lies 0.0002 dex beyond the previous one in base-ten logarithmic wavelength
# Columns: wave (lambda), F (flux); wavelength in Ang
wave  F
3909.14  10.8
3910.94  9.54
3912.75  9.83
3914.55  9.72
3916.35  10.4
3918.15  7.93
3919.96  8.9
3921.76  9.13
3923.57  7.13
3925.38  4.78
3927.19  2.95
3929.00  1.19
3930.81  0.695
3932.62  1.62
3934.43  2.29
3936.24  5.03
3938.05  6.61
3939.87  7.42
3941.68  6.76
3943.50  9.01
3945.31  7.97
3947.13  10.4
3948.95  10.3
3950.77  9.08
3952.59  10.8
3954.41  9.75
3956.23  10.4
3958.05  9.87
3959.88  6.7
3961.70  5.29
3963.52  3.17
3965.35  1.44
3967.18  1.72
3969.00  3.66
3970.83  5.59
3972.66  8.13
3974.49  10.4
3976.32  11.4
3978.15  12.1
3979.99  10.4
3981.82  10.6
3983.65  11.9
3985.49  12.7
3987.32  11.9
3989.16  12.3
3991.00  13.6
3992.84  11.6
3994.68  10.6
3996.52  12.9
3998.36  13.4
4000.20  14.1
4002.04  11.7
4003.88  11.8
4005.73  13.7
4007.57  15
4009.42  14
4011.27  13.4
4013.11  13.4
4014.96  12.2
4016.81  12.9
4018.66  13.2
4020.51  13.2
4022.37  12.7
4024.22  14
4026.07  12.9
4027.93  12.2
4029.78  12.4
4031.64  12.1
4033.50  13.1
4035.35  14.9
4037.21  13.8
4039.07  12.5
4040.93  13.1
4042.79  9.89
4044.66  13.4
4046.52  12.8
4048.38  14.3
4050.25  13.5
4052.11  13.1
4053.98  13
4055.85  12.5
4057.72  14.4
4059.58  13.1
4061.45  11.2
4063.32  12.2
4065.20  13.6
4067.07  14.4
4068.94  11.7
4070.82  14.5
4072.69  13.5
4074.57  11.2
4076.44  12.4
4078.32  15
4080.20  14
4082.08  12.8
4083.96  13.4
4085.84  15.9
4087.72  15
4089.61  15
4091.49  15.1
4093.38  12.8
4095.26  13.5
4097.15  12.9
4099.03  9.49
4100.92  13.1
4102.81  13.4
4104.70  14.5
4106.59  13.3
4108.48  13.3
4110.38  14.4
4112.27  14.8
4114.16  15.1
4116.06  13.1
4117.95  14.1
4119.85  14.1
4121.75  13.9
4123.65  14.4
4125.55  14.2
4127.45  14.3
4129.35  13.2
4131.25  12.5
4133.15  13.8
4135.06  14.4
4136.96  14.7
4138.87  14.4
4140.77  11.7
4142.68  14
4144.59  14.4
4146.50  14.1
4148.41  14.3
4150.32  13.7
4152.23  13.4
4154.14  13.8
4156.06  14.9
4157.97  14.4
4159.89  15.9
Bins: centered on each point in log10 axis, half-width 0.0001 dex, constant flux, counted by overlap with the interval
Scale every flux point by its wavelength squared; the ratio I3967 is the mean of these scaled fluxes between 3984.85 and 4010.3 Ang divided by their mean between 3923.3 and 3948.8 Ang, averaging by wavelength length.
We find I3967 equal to 2.45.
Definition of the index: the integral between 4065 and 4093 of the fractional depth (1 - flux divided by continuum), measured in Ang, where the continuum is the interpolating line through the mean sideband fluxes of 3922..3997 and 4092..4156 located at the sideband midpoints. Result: -4.0 Ang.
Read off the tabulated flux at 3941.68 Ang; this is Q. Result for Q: 6.76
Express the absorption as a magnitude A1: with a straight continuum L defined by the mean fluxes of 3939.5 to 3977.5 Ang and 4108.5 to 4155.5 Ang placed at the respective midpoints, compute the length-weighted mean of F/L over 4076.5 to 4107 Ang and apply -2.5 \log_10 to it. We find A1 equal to -0.10 mag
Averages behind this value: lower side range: 7.62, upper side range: 13.9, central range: 13.7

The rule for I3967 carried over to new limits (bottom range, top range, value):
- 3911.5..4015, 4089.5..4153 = 1.65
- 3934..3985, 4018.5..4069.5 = 1.71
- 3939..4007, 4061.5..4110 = 1.47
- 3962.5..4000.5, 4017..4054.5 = 1.39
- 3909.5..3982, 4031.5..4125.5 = 1.98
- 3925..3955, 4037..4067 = 2.17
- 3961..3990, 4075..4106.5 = 1.73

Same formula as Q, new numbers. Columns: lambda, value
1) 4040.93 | 13.1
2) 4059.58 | 13.1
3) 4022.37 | 12.7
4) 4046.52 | 12.8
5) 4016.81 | 12.9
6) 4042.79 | 9.89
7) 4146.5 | 14.1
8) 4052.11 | 13.1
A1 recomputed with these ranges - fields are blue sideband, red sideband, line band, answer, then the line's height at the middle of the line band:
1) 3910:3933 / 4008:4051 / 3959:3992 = 0.18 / 9.81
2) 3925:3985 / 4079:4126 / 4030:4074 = -0.14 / 11.5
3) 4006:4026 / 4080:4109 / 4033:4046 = 0.04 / 13.4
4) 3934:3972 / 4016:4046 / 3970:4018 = -0.19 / 10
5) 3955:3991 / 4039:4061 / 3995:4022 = -0.24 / 10.6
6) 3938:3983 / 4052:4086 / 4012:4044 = -0.15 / 11.2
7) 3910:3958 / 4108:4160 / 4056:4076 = -0.11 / 11.8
